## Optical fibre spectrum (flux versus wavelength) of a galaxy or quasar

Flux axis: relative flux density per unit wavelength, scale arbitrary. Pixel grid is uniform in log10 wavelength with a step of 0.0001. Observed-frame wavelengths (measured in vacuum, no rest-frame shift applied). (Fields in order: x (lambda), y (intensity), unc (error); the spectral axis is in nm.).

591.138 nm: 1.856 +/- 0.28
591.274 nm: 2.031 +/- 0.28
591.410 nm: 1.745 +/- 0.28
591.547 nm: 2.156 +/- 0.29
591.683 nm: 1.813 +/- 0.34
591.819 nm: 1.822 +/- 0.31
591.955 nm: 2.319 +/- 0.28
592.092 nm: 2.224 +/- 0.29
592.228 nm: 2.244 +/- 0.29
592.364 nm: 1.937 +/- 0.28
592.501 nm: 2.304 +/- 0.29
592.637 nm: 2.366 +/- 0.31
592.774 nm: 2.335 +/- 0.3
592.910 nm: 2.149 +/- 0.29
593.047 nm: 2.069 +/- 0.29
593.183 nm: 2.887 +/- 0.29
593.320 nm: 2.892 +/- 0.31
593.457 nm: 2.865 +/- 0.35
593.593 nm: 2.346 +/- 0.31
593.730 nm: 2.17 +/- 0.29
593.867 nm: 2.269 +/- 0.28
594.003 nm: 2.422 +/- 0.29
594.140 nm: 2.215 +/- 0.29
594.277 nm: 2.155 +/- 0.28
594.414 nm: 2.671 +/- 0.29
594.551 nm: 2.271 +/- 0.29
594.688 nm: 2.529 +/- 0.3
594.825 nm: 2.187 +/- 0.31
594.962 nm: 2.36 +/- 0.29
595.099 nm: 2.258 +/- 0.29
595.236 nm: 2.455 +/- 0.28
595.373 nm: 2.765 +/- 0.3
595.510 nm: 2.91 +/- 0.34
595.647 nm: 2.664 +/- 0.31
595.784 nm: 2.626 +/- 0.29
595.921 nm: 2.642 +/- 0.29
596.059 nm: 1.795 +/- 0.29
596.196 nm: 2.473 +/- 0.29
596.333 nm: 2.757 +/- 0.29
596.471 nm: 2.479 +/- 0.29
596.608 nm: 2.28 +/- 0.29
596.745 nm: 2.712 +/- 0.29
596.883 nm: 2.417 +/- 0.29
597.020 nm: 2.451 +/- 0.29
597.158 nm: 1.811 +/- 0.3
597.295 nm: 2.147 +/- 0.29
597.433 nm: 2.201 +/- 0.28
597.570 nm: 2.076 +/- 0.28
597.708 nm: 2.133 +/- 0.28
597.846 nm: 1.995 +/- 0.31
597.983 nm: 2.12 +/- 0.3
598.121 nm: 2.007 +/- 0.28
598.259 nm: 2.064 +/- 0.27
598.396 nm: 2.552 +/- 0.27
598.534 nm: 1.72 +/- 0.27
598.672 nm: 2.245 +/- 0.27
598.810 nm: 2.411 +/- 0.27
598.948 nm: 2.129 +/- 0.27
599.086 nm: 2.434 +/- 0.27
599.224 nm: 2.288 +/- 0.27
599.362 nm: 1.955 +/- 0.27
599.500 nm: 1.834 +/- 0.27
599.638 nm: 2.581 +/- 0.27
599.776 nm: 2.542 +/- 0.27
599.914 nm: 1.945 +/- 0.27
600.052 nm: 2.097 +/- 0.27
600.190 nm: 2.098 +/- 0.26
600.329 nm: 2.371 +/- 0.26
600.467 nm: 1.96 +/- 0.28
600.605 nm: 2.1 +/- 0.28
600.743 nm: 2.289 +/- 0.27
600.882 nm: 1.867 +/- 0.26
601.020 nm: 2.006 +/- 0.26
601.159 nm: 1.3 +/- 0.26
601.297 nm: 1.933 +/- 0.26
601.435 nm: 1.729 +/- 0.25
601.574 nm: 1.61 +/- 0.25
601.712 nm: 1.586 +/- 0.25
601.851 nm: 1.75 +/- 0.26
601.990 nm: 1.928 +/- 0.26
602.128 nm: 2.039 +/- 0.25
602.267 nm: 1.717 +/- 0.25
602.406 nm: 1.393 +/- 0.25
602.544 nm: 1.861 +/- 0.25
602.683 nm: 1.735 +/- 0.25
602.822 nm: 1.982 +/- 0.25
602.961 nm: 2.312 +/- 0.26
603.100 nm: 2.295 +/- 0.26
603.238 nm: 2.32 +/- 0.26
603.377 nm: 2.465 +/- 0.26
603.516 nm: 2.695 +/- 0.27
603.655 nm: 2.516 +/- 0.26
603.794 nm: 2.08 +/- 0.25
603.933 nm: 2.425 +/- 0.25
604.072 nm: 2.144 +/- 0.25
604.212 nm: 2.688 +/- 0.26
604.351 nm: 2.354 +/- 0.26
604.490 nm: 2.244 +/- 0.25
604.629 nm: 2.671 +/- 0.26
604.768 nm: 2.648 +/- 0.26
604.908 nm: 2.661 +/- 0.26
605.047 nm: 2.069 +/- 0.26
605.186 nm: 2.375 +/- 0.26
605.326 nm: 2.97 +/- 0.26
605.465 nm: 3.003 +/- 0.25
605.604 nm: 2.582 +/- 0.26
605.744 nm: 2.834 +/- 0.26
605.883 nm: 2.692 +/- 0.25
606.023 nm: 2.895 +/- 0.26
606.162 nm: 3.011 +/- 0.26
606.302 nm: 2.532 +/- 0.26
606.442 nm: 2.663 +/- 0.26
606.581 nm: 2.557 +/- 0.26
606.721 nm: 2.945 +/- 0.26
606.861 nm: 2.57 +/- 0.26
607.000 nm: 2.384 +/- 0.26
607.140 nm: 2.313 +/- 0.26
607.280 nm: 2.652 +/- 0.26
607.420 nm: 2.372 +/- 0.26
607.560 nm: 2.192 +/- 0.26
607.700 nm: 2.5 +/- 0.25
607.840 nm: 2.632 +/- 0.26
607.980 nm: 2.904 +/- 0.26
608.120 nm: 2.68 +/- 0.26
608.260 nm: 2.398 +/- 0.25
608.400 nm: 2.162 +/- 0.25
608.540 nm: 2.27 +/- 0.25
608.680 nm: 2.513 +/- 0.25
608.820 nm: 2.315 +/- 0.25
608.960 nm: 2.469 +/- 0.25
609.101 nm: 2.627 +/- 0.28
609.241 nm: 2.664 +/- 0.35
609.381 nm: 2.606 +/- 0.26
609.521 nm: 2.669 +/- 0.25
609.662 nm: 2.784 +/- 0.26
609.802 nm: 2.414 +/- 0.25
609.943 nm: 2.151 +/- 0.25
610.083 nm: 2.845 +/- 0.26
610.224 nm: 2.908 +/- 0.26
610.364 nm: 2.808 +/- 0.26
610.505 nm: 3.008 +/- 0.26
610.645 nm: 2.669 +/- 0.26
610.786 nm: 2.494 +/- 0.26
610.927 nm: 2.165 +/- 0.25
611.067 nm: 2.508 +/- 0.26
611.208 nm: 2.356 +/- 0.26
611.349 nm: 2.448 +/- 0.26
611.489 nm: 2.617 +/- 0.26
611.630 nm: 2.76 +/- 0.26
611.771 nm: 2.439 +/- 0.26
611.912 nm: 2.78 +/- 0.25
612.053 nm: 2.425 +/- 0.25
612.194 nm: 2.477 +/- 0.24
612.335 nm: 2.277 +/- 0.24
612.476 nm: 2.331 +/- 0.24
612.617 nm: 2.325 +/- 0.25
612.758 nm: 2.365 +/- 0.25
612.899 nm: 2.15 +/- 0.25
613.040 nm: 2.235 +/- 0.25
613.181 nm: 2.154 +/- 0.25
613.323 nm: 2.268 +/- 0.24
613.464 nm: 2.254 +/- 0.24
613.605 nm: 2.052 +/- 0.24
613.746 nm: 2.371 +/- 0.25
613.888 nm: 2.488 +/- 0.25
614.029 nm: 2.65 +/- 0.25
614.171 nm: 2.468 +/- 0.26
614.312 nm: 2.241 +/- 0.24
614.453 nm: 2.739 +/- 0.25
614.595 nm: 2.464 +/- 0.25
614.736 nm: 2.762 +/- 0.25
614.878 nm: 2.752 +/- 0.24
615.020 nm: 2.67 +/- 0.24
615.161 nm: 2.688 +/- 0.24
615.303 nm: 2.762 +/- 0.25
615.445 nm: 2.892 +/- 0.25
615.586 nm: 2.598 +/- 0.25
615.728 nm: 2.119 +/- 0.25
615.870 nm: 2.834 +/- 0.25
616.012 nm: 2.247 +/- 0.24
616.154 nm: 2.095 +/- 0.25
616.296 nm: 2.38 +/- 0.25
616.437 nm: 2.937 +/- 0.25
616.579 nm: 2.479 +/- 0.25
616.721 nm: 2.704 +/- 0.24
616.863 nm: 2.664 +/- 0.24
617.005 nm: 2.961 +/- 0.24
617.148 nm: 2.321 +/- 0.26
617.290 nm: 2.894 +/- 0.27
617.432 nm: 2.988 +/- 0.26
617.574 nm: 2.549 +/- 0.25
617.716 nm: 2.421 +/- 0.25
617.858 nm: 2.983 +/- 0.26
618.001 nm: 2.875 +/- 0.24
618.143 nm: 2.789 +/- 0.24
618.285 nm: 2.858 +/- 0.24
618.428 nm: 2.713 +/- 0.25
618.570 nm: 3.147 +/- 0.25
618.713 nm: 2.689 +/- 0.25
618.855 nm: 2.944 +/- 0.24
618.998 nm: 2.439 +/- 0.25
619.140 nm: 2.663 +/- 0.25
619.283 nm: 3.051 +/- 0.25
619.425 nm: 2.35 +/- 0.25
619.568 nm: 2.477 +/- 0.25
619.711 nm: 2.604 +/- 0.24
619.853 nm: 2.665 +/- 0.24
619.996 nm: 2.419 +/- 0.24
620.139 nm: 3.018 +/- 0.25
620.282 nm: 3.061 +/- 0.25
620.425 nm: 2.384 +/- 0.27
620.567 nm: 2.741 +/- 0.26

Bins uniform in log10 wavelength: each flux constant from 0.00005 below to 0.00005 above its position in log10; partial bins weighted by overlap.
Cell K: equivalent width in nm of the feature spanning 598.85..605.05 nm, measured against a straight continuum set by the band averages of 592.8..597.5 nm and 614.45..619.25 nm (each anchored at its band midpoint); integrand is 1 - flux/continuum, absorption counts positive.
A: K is 0.93 nm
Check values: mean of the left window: 2.42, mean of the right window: 2.68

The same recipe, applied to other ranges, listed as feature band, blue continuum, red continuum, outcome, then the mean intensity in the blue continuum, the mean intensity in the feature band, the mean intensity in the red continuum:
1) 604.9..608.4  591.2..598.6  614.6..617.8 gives -0.18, 2.3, 2.61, 2.62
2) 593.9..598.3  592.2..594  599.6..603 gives -0.25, 2.38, 2.35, 1.94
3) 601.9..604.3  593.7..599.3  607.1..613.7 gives 0.25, 2.32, 2.15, 2.48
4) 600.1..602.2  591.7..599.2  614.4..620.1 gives 0.44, 2.32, 1.91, 2.67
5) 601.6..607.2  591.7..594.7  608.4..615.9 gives 0.15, 2.33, 2.37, 2.51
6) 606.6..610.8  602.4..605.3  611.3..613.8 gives -0.39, 2.31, 2.56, 2.37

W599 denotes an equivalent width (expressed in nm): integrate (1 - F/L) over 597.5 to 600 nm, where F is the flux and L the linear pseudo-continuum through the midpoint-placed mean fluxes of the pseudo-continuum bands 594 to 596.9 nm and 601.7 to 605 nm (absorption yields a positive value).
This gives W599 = 0.192 nm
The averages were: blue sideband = 2.46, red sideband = 2.2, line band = 2.17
